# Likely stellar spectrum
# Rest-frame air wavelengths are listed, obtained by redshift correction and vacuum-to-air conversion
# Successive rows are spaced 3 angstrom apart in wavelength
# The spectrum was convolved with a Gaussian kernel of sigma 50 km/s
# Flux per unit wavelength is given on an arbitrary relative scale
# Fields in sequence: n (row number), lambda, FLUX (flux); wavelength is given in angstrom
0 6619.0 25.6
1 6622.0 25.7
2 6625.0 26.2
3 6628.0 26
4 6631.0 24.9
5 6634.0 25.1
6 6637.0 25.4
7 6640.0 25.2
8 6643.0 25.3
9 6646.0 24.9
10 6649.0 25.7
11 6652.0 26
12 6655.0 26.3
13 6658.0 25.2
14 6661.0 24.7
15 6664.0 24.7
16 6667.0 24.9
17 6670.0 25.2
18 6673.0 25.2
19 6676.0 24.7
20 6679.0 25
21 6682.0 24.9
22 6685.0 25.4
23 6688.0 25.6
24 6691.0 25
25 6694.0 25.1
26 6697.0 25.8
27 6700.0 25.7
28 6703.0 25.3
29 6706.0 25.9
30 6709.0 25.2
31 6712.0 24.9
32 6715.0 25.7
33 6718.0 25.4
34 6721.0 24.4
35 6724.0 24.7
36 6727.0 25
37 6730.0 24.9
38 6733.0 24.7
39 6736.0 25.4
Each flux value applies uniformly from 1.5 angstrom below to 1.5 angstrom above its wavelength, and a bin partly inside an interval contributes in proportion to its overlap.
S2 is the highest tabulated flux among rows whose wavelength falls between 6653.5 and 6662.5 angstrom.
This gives 26.3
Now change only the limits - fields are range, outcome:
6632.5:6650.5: 25.7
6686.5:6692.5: 25.6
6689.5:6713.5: 25.9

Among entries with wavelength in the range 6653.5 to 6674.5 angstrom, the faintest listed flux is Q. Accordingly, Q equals 24.7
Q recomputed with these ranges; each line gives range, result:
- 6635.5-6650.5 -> 24.9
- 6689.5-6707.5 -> 25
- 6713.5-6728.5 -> 24.4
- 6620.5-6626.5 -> 25.7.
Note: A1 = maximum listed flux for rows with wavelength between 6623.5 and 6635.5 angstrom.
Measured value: 26.2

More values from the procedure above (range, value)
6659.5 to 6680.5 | 25.2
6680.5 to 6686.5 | 25.4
